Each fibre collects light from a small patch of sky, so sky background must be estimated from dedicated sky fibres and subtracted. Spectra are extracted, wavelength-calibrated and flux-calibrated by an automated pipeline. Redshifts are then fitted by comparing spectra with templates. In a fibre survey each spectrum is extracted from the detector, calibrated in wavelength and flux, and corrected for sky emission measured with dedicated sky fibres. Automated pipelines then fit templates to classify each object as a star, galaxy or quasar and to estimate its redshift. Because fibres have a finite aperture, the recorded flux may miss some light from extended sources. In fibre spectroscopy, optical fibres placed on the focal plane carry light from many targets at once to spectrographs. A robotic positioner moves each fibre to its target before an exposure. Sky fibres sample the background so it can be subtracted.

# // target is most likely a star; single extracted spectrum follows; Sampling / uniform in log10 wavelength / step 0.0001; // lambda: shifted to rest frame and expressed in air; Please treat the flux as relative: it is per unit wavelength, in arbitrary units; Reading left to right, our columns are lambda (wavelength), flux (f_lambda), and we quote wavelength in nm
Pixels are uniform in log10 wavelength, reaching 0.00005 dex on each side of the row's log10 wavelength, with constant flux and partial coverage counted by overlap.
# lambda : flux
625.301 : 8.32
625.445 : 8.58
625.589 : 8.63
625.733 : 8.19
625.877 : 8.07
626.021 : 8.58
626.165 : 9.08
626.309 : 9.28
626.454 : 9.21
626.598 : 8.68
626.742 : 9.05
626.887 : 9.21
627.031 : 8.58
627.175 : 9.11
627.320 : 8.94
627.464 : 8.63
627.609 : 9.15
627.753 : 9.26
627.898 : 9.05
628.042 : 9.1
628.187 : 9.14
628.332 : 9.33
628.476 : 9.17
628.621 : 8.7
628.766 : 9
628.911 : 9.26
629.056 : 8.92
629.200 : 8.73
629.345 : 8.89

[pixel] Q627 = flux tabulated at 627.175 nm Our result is 9.11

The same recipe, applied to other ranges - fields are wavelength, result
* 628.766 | 9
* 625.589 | 8.63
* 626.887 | 9.21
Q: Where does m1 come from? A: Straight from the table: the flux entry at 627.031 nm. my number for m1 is 8.58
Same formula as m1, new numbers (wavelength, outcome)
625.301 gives 8.32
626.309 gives 9.28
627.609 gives 9.15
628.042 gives 9.1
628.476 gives 9.17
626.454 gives 9.21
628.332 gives 9.33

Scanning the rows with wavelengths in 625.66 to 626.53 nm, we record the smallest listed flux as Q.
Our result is 8.07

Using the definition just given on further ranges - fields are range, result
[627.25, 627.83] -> 8.63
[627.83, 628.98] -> 8.7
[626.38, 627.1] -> 8.58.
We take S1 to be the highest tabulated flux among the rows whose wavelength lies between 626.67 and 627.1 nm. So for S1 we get 9.21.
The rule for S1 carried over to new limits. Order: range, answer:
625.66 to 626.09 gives 8.58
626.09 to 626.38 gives 9.28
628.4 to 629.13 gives 9.26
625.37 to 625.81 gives 8.63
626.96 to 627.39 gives 9.11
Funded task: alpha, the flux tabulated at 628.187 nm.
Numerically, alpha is 9.14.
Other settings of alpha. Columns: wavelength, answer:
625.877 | 8.07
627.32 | 8.94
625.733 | 8.19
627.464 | 8.63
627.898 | 9.05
